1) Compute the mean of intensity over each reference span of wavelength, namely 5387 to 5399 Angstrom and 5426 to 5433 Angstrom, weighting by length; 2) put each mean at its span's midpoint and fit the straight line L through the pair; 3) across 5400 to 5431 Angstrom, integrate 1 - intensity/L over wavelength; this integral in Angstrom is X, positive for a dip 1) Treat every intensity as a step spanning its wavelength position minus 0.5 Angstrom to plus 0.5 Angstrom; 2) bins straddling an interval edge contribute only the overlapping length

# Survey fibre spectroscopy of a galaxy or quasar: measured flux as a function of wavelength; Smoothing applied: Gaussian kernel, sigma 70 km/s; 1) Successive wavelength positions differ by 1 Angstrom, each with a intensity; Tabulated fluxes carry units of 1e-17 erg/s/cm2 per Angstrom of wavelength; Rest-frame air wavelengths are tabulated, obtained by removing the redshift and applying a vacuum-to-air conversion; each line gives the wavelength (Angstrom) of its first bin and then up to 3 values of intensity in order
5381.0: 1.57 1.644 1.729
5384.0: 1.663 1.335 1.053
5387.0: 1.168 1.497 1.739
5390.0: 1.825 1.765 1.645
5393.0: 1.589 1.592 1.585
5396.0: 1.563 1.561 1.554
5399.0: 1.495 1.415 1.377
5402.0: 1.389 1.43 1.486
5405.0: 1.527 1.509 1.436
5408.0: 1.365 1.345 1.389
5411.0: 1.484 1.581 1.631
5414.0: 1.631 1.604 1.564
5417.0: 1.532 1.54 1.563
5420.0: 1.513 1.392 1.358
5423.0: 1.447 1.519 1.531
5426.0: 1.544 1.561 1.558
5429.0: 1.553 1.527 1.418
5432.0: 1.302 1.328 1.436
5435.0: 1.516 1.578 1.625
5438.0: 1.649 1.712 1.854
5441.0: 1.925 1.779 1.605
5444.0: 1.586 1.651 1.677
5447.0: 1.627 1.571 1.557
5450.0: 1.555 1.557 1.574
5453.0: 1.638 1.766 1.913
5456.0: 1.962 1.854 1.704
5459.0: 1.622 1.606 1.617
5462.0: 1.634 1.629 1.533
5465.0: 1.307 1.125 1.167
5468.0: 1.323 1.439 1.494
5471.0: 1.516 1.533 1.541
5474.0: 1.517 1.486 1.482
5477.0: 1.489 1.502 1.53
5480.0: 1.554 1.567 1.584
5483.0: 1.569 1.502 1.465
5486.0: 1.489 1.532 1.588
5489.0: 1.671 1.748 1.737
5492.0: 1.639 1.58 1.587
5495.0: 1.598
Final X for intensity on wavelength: 0.7 Angstrom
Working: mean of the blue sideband 1.6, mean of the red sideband 1.48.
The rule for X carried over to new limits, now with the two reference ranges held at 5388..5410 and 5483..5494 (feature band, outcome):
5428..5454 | -0.6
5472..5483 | 0.4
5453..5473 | 0.1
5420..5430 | 0.3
